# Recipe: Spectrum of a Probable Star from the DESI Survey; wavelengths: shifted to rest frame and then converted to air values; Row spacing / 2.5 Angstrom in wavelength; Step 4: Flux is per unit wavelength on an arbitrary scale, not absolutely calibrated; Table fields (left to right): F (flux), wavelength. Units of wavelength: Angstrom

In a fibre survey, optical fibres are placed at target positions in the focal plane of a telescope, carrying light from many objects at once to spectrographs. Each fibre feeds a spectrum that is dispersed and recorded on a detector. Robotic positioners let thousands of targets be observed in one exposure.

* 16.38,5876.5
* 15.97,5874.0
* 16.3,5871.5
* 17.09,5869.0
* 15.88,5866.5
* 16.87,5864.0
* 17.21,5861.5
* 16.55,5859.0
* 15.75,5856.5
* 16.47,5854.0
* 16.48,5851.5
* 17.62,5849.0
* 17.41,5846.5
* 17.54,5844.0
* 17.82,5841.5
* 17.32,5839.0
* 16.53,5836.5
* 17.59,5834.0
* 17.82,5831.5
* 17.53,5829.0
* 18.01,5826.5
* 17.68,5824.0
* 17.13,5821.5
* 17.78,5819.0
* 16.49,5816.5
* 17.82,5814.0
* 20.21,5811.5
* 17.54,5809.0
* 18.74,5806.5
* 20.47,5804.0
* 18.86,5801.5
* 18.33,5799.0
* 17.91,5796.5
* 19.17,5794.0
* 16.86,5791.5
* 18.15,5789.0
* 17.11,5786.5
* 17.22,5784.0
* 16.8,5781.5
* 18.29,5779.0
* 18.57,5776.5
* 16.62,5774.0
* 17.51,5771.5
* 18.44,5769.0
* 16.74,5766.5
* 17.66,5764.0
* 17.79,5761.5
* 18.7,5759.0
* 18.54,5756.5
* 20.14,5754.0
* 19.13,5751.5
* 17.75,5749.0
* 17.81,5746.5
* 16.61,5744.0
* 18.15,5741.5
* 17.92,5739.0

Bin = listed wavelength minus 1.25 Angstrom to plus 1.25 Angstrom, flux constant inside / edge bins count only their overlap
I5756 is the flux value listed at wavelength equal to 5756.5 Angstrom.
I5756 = 18.54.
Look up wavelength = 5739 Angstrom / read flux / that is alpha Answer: 17.92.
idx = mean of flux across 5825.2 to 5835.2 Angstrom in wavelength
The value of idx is 17.7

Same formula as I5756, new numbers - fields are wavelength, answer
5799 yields 18.33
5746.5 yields 17.81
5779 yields 18.29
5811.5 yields 20.21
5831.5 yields 17.82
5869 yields 17.09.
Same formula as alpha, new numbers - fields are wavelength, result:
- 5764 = 17.66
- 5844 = 17.54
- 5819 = 17.78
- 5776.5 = 18.57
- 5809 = 17.54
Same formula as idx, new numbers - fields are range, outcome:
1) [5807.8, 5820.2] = 18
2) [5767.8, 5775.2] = 17.5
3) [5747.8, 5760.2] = 18.9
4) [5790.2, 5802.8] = 18.2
